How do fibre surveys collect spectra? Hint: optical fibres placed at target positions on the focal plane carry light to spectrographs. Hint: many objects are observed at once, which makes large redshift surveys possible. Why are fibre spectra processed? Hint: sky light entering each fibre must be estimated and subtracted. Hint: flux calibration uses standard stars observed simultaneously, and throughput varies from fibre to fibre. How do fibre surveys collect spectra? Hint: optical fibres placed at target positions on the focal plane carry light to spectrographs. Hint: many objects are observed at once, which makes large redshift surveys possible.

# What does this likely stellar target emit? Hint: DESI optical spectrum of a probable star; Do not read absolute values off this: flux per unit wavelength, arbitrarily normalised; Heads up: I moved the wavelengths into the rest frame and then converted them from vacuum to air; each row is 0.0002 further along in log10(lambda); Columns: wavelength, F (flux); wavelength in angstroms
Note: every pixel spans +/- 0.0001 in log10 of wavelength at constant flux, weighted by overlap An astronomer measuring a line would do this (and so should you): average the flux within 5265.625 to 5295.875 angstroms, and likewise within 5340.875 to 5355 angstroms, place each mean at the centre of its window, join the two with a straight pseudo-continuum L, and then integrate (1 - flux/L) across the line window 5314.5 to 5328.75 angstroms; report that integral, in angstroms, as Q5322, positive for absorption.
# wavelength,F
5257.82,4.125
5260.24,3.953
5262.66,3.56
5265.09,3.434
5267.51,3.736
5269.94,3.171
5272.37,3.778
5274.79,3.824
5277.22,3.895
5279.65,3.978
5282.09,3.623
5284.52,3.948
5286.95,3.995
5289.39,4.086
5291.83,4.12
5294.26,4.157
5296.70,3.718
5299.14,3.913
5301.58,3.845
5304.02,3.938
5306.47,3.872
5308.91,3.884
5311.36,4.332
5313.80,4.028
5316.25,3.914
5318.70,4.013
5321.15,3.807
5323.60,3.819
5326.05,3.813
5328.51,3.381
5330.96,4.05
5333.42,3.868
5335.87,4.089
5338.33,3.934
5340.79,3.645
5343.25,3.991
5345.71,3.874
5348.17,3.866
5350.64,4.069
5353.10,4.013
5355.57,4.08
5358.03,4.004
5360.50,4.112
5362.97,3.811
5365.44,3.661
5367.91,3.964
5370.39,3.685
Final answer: 0.3 angstroms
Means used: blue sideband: 3.85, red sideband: 3.94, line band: 3.83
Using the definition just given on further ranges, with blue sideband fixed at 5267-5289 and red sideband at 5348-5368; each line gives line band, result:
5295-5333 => -0.29 angstroms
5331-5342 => 0.02 angstroms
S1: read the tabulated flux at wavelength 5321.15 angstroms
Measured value 3.807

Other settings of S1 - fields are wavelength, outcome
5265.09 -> 3.434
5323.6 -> 3.819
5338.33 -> 3.934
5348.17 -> 3.866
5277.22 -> 3.895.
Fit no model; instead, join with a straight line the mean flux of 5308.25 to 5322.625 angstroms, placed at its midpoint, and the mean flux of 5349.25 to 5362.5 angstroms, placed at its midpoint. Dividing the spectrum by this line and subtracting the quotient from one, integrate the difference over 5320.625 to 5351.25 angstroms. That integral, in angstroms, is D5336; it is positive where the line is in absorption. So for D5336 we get 1.2 angstroms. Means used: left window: 4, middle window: 3.86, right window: 4.04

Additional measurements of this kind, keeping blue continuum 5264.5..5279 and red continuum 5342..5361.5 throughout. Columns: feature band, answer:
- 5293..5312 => -0.77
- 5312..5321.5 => -0.31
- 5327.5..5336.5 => 0.17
